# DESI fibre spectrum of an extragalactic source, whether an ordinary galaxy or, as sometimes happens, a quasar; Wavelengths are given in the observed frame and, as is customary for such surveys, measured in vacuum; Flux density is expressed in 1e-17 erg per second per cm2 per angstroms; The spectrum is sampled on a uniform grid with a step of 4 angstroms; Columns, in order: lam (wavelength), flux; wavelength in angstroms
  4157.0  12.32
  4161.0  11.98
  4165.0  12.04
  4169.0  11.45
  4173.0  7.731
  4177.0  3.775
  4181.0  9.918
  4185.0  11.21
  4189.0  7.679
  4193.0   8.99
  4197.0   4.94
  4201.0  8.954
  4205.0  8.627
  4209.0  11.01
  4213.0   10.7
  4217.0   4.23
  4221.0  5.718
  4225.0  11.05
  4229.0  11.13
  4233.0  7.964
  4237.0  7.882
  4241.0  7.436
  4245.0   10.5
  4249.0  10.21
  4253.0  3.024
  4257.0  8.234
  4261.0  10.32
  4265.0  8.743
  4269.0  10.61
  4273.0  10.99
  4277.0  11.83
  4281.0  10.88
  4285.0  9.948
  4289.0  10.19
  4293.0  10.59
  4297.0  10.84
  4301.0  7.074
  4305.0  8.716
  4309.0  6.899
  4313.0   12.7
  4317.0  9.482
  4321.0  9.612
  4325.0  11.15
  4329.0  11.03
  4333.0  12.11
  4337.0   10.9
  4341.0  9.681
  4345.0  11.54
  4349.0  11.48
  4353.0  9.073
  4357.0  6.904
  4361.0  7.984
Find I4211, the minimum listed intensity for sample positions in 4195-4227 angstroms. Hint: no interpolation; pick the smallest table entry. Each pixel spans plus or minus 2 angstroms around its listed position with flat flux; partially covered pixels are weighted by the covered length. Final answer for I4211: 4.23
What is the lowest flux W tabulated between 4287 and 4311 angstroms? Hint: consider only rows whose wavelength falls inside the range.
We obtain 6.899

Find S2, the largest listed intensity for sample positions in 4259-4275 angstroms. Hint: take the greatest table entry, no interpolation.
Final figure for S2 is 10.99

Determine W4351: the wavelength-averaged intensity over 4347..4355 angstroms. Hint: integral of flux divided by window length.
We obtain 10.3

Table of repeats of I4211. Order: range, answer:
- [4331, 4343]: 9.681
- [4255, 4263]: 8.234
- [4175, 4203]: 3.775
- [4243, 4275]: 3.024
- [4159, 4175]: 7.731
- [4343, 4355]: 9.073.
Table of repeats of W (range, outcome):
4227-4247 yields 7.436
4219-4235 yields 5.718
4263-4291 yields 8.743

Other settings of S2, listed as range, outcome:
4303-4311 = 8.716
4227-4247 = 11.13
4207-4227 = 11.05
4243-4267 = 10.5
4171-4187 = 11.21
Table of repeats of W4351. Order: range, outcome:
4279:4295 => 10.4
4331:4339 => 11.5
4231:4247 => 8.45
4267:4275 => 10.8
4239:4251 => 9.38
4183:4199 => 8.2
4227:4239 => 8.99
